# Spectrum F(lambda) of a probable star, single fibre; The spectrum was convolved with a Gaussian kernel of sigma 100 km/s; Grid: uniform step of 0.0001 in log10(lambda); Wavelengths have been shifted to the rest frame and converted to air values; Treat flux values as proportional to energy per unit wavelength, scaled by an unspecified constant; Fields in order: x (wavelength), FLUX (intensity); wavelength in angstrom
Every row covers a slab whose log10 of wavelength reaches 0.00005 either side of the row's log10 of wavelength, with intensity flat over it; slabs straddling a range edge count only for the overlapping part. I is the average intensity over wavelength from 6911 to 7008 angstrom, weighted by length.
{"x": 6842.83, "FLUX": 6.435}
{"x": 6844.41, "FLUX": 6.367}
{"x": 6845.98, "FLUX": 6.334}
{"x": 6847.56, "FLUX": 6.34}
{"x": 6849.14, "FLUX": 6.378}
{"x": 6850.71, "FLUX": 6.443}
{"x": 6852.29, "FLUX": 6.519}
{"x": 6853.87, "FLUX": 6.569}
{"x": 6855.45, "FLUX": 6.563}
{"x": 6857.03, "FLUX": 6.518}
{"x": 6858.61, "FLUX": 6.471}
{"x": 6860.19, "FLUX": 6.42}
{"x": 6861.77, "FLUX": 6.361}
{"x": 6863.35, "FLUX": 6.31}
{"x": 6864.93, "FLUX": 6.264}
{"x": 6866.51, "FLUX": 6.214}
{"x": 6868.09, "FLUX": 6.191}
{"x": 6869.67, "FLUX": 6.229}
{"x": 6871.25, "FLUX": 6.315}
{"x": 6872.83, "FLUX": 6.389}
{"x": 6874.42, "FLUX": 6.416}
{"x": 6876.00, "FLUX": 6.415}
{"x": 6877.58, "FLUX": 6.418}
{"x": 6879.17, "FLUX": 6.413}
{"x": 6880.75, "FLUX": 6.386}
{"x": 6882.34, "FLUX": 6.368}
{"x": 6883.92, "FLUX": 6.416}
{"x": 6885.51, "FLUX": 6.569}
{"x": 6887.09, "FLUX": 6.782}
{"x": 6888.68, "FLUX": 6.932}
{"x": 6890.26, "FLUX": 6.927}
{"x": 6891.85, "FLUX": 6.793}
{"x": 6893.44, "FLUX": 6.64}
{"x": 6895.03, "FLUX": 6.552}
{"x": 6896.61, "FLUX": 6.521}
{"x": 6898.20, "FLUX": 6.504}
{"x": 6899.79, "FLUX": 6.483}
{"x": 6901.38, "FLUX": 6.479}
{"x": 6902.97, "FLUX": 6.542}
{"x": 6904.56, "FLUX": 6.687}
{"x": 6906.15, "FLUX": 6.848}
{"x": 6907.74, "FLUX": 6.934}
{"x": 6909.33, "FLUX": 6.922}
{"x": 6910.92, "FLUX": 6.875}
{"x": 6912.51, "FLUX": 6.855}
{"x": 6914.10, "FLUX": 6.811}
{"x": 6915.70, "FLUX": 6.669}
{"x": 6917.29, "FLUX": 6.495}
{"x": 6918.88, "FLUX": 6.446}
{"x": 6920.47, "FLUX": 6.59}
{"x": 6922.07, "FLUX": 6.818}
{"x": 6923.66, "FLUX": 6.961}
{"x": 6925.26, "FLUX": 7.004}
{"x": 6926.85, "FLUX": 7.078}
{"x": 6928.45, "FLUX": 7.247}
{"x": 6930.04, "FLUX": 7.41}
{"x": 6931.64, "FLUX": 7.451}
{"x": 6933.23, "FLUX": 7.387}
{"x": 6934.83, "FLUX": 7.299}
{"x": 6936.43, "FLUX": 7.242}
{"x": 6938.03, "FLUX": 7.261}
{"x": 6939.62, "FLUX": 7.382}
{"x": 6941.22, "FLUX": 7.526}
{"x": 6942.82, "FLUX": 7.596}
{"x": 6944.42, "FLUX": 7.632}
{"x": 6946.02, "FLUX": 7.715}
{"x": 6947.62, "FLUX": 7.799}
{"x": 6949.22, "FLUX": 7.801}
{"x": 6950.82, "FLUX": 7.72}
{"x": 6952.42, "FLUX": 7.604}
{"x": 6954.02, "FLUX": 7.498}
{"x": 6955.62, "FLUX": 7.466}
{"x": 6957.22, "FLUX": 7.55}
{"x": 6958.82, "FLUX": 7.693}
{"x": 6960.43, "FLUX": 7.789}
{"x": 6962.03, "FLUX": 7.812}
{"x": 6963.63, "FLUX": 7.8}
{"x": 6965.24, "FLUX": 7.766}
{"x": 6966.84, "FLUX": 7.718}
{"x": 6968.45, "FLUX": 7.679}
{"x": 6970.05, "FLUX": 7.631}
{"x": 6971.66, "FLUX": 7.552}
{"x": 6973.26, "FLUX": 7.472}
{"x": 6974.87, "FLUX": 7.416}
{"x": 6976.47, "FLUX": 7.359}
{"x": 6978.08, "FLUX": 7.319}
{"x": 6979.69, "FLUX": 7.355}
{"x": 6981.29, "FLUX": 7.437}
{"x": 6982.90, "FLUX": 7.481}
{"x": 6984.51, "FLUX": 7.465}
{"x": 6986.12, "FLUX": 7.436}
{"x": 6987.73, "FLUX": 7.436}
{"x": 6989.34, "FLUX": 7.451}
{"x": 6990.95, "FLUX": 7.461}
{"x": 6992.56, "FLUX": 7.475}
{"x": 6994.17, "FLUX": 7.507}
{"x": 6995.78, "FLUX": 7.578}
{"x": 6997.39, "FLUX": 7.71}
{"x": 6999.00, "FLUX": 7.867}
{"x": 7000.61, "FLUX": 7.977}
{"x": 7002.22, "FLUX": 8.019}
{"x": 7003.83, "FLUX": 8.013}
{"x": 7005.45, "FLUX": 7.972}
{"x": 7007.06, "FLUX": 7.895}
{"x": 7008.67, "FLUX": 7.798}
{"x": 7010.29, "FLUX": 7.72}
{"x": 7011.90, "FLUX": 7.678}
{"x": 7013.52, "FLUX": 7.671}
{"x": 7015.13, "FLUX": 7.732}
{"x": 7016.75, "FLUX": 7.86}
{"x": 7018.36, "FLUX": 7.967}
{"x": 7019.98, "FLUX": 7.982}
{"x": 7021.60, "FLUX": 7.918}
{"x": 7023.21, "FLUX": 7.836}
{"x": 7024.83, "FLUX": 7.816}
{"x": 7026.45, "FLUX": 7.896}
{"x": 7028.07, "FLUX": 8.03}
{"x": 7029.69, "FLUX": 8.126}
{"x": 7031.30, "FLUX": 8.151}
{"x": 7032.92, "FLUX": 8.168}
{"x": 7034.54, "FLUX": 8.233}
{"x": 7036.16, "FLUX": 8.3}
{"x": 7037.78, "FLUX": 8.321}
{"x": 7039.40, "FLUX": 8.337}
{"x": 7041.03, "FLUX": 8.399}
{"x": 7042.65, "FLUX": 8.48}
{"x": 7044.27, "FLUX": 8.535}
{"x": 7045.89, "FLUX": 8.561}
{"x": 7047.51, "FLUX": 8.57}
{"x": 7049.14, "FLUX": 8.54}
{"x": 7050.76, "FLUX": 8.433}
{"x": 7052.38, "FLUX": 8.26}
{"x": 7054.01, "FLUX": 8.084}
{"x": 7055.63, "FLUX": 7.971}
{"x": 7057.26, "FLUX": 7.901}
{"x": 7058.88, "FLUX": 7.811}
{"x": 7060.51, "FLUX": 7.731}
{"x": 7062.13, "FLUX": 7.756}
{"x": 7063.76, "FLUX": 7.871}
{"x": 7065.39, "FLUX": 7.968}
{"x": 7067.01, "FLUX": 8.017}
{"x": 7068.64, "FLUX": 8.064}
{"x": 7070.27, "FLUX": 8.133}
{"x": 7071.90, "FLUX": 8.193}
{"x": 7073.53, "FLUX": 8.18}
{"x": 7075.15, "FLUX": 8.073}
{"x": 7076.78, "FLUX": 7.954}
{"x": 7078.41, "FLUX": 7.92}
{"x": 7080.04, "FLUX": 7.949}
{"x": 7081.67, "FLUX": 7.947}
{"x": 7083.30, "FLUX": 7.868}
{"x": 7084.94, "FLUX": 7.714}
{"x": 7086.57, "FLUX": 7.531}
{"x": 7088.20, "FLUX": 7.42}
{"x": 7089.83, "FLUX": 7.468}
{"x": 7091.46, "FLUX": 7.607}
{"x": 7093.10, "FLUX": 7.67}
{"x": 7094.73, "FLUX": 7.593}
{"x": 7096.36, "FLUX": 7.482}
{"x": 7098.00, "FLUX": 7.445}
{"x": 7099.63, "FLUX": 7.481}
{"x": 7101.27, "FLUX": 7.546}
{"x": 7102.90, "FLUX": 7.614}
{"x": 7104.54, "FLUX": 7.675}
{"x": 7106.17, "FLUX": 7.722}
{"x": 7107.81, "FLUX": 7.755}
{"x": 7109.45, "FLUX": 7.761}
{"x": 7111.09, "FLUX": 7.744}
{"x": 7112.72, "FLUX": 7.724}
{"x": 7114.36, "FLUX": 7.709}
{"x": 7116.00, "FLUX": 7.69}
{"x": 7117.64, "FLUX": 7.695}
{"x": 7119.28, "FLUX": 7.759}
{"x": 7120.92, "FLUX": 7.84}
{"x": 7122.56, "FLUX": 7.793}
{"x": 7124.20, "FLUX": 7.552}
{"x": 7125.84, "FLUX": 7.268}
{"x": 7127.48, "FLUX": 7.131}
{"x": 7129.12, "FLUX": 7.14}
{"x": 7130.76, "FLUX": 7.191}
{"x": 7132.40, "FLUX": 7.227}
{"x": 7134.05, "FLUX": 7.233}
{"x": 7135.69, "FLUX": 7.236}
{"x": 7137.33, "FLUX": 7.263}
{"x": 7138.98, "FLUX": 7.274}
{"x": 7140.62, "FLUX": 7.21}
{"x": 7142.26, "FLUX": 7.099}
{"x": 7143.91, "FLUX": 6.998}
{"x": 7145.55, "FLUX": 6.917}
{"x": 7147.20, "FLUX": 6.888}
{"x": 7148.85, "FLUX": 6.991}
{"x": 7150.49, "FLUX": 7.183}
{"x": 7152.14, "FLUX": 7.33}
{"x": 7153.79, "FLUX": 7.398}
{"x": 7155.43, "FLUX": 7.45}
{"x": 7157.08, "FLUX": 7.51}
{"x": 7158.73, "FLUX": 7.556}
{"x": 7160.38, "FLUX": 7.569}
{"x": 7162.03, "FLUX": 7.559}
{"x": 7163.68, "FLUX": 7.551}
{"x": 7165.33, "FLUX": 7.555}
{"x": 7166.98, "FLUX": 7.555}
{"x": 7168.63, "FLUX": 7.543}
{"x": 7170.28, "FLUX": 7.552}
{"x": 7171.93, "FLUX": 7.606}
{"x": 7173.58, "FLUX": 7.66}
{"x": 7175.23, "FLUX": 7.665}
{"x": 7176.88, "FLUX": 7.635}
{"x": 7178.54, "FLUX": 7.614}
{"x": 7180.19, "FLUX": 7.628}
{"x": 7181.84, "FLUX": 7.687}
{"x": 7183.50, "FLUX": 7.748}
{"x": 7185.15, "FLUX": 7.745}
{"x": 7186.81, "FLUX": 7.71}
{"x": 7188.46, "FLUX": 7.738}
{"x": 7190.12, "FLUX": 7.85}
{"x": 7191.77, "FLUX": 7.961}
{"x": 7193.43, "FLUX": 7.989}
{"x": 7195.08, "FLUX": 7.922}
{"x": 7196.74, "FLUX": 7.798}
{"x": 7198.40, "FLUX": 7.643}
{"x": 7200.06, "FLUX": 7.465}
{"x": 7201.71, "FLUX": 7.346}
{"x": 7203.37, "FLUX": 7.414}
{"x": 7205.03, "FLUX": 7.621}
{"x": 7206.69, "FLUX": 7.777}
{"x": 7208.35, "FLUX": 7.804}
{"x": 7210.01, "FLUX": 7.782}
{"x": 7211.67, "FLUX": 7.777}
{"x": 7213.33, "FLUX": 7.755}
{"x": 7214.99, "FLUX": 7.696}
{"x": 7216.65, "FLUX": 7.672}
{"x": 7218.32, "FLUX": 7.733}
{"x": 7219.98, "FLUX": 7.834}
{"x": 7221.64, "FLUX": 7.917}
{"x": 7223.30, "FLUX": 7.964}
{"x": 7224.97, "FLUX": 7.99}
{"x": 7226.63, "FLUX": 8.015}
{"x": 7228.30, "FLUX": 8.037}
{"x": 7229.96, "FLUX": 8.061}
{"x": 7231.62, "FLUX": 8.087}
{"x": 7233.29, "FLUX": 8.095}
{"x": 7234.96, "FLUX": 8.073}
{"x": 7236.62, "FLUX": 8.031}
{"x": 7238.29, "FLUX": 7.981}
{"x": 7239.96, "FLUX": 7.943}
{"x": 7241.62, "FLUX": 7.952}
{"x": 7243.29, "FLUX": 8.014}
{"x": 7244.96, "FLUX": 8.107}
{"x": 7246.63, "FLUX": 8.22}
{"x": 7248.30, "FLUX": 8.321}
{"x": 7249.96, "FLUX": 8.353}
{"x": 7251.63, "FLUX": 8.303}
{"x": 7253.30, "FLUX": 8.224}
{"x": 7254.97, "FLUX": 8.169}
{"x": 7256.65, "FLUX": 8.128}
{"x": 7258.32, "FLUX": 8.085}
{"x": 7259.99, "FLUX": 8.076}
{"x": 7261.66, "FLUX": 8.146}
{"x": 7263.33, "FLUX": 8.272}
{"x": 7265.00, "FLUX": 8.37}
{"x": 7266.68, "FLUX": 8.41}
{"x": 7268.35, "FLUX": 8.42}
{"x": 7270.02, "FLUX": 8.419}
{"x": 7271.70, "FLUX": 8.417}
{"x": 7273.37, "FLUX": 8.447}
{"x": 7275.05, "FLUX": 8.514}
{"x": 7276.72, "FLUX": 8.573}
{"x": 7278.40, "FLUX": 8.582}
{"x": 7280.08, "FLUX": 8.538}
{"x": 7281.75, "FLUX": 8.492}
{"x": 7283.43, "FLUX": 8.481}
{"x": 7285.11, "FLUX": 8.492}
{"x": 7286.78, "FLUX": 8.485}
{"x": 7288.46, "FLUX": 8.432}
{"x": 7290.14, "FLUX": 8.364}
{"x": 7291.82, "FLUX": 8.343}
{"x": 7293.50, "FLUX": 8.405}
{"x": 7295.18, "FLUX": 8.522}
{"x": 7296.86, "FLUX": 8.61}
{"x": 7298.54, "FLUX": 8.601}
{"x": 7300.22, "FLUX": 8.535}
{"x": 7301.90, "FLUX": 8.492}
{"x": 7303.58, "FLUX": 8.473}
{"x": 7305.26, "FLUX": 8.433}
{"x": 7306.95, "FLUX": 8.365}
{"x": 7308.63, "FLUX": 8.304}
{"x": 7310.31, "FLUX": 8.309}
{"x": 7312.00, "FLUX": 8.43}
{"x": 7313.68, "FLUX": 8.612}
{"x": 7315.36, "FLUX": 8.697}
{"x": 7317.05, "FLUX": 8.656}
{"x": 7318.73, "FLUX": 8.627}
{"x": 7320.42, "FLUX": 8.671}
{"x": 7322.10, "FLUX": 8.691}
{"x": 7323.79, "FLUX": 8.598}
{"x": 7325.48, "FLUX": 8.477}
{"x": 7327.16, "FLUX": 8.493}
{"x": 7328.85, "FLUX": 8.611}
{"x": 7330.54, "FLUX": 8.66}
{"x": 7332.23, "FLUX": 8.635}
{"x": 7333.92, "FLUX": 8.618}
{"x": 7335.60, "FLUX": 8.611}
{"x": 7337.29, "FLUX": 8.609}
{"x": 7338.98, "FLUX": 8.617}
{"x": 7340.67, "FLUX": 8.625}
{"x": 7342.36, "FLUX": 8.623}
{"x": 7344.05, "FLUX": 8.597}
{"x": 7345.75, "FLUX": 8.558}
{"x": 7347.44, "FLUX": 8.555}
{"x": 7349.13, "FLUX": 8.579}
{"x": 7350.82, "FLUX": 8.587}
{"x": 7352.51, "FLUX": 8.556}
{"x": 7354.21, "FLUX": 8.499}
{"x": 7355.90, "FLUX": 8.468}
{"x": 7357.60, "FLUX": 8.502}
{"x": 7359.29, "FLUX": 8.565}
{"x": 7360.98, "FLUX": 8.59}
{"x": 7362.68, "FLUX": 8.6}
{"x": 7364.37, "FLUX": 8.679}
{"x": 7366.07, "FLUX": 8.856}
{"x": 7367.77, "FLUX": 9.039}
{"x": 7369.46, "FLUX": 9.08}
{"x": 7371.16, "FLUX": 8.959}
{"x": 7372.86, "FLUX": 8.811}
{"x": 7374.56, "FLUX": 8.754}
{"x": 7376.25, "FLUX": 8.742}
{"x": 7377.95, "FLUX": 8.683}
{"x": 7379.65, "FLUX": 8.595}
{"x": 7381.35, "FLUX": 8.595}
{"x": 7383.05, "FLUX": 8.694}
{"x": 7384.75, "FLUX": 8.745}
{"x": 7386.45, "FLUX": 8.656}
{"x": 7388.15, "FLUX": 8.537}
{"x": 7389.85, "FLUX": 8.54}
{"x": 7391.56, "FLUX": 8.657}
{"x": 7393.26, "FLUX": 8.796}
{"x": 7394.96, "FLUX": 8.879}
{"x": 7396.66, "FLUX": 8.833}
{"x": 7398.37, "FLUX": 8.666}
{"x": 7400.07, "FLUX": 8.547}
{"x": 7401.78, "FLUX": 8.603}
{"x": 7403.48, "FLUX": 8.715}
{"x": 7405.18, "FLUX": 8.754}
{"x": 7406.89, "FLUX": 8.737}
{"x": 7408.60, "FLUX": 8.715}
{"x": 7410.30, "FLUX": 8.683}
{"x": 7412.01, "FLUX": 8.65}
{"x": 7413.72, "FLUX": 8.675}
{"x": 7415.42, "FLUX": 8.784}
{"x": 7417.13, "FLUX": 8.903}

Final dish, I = 7.45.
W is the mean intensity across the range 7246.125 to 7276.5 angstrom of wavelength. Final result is 8.3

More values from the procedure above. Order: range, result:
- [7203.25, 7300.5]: 8.17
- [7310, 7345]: 8.6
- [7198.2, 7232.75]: 7.79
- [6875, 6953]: 6.94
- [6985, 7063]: 7.96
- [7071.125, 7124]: 7.73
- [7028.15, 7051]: 8.36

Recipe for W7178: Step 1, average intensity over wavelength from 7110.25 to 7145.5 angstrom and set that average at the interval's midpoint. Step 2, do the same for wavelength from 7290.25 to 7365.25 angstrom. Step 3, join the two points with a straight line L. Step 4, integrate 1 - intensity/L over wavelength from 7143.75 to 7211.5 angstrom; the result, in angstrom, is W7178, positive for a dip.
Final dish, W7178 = 1.11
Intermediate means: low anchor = 7.41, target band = 7.57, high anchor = 8.55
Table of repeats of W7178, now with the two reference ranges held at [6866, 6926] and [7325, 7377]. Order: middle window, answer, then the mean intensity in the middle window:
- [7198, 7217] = 0.9 angstrom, 7.65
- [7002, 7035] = -3.5 angstrom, 7.92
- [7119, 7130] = 0.2 angstrom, 7.49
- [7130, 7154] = 1.7 angstrom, 7.15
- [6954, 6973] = -2.1 angstrom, 7.66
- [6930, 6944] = -1.3 angstrom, 7.4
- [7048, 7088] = -3.3 angstrom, 7.99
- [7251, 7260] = 0.1 angstrom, 8.16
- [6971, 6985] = -0.9 angstrom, 7.43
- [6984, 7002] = -1.4 angstrom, 7.6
